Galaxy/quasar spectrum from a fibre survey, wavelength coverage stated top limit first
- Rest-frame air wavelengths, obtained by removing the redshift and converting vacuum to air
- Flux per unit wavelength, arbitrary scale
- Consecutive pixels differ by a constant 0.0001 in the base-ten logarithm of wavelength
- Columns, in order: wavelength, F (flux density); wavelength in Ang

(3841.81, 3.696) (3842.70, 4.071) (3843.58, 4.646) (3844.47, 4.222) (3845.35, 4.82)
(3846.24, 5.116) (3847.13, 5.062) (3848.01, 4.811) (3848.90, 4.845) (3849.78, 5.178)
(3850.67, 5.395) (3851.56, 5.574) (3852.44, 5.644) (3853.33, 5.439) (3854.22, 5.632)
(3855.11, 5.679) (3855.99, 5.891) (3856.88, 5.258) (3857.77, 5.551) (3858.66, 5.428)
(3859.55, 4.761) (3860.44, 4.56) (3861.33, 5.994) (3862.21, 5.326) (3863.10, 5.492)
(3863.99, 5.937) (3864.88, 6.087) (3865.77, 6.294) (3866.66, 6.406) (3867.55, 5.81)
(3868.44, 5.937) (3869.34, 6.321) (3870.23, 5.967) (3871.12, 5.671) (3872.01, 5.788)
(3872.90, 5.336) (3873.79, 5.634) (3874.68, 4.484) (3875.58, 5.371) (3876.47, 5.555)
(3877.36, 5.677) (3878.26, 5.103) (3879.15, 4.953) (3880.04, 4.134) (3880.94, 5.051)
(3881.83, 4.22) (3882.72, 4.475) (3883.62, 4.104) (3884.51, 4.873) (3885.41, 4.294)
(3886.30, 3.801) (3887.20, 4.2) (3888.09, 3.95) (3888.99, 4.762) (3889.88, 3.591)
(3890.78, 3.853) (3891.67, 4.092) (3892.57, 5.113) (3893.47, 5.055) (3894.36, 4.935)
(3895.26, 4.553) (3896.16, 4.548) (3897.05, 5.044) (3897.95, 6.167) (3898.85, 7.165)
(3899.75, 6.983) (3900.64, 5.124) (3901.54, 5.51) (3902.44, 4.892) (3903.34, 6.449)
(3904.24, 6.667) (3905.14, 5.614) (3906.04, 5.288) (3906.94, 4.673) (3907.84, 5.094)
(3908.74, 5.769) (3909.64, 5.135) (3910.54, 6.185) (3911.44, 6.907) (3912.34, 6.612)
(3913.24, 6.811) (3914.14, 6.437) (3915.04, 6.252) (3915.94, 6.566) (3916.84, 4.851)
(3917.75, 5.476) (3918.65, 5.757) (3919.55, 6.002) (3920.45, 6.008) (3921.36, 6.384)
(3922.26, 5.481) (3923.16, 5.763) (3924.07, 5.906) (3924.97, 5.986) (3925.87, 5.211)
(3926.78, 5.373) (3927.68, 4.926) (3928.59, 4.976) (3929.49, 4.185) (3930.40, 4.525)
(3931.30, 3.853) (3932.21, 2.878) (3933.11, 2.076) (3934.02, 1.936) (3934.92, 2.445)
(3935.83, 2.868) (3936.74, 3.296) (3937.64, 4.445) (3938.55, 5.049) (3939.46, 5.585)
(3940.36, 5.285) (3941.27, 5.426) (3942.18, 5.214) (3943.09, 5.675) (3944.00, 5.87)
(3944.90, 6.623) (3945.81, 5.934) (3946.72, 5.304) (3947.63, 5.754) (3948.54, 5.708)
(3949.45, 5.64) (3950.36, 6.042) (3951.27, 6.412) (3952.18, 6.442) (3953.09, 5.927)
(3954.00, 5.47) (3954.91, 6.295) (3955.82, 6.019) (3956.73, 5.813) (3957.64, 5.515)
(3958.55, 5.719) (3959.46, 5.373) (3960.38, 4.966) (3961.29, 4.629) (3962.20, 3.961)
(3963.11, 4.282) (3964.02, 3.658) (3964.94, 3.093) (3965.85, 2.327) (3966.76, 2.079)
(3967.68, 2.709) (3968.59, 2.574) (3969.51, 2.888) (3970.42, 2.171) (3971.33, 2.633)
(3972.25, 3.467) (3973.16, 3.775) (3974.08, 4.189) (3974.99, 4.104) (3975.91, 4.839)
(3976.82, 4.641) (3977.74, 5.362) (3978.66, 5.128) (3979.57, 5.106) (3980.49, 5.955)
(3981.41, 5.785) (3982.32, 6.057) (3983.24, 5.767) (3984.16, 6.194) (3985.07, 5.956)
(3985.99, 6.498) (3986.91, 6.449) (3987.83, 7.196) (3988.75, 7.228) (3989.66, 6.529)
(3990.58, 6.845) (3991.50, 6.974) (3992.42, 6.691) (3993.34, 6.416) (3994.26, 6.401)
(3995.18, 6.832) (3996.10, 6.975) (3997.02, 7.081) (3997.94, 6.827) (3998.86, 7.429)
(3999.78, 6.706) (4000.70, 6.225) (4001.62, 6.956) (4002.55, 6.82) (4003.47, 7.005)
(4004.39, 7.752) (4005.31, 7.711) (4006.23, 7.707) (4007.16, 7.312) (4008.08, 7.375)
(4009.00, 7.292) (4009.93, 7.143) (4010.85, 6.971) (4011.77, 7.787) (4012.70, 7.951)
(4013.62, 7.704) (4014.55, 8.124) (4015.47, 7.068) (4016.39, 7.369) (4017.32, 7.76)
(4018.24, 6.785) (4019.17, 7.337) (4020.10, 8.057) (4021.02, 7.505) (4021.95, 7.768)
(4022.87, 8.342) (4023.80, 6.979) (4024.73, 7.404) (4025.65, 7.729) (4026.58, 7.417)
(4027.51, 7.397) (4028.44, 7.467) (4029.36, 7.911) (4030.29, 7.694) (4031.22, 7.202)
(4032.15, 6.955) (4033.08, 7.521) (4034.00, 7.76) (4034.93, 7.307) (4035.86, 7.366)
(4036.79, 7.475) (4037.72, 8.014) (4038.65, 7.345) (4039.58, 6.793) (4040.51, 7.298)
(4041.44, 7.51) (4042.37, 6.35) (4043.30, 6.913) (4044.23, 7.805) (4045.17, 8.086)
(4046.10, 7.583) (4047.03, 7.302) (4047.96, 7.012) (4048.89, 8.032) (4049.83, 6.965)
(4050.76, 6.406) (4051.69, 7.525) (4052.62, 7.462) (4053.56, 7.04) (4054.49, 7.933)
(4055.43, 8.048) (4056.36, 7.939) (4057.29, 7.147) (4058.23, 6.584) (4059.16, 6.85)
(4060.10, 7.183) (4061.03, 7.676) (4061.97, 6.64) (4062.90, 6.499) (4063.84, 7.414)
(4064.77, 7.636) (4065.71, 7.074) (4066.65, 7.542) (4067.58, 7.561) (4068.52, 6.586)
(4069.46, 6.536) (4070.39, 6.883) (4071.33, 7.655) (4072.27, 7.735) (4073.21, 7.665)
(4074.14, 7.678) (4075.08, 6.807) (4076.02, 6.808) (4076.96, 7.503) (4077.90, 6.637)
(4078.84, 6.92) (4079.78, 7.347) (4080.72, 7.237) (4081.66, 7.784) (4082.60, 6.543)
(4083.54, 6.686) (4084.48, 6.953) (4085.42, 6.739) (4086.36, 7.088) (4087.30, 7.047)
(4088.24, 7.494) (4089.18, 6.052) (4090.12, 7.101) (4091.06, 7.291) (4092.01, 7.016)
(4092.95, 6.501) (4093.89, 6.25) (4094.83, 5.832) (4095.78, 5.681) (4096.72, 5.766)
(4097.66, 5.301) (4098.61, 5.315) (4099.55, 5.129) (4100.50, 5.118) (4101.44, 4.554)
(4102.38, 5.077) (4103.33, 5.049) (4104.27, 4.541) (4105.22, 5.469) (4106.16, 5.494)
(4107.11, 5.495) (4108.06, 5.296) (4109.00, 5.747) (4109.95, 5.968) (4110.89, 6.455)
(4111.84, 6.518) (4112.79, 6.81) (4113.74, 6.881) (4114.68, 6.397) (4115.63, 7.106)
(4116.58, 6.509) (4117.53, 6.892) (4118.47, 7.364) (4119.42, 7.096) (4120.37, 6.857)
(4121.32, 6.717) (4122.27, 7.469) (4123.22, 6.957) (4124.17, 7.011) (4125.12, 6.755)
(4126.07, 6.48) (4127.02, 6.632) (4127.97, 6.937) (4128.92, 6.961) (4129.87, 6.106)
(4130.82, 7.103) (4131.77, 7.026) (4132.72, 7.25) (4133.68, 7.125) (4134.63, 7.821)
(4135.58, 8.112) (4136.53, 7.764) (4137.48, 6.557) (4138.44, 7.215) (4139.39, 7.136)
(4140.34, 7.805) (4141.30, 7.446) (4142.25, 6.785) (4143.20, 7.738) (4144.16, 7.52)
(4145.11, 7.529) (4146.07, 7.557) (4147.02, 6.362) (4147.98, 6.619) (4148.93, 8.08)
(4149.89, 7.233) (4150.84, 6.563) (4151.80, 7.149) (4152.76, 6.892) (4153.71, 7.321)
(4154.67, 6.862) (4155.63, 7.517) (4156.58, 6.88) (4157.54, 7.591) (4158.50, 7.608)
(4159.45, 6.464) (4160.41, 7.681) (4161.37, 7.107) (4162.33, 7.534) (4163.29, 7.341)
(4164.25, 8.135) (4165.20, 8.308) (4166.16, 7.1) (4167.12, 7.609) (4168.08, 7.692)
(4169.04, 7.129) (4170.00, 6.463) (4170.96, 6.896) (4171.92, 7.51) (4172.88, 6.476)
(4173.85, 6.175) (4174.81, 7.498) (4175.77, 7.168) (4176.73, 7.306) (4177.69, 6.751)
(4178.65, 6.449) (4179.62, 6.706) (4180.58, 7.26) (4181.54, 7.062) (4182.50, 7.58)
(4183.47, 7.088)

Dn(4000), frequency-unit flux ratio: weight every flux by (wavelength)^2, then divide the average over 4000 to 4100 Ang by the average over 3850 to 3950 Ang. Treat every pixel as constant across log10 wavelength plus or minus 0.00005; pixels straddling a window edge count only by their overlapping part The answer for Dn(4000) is 1.47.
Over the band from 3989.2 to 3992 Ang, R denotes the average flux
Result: 6.8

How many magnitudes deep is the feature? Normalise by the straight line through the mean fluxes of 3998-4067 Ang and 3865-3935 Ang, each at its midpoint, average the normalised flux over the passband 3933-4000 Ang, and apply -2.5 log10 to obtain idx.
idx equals 0.214 mag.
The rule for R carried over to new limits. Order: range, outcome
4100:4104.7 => 4.87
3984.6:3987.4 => 6.31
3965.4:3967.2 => 2.21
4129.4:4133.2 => 6.87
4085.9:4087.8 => 7.08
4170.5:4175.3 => 6.9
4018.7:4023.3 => 7.8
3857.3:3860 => 5.23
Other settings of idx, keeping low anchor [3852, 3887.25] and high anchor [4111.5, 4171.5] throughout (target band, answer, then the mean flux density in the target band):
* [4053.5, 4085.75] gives -0.08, 7.19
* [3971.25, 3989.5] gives 0.13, 5.39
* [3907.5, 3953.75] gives 0.08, 5.3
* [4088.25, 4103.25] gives 0.16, 5.89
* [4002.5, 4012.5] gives -0.18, 7.39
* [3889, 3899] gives 0.13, 4.85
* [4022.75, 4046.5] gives -0.16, 7.43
